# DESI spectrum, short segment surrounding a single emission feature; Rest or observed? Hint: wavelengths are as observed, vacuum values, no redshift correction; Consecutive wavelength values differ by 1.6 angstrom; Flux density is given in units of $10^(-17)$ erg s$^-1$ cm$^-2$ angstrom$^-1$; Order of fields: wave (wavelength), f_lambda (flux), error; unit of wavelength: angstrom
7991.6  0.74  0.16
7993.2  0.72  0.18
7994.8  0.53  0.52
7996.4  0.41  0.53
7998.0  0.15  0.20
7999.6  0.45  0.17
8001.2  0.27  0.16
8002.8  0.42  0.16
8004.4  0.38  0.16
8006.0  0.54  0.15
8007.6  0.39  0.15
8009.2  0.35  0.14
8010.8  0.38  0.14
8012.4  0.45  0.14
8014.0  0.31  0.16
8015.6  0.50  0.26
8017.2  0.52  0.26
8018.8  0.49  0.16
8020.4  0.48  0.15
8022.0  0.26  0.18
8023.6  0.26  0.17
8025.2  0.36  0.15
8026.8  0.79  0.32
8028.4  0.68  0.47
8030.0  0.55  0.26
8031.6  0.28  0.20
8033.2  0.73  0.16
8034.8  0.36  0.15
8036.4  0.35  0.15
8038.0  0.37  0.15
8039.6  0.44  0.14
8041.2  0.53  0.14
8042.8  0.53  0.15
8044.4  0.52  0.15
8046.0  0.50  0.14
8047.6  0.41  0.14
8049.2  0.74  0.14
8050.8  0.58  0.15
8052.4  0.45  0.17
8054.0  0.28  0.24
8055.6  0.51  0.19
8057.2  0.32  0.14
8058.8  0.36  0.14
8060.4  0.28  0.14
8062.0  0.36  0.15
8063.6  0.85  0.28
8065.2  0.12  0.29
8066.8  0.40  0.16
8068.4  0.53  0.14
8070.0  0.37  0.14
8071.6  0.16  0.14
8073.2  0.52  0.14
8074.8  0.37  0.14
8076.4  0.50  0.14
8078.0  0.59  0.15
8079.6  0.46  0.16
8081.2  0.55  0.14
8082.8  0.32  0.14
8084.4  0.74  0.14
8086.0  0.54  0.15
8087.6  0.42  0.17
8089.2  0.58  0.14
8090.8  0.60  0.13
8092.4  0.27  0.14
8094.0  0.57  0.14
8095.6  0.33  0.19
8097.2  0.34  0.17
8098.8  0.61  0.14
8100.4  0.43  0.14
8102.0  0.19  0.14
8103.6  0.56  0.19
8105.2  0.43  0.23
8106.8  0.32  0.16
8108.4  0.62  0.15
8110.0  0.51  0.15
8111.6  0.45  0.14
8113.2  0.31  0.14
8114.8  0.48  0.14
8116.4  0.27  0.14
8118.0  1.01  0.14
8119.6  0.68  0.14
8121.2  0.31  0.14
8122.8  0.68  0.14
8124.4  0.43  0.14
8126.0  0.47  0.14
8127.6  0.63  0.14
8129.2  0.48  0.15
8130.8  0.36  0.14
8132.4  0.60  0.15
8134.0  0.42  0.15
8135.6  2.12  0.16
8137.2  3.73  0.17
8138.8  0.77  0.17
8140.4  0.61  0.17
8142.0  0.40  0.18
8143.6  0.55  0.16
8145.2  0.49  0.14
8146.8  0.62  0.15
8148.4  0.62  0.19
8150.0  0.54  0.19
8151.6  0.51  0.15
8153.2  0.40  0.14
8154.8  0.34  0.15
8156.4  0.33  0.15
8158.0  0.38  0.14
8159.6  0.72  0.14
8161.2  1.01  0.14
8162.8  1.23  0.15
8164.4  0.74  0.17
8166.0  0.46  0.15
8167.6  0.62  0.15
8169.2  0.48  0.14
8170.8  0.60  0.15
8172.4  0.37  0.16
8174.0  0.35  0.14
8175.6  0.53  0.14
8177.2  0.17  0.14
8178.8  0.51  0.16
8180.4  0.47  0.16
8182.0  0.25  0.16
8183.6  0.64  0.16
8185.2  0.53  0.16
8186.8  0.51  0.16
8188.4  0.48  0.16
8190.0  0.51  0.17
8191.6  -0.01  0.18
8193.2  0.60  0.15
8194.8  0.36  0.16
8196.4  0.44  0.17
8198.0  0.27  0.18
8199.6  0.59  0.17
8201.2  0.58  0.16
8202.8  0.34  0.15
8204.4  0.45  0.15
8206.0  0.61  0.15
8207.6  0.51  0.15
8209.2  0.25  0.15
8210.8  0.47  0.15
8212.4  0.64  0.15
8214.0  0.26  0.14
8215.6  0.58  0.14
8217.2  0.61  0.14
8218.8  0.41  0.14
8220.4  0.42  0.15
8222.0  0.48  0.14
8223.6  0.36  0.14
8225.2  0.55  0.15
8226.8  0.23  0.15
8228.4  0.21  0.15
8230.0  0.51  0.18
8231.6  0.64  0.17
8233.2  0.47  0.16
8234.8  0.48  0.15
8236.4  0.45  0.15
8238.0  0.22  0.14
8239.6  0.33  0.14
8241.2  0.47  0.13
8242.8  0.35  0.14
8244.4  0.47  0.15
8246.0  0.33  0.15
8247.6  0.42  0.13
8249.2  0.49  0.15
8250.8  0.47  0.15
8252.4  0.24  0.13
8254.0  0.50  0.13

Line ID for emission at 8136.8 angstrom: H-alpha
